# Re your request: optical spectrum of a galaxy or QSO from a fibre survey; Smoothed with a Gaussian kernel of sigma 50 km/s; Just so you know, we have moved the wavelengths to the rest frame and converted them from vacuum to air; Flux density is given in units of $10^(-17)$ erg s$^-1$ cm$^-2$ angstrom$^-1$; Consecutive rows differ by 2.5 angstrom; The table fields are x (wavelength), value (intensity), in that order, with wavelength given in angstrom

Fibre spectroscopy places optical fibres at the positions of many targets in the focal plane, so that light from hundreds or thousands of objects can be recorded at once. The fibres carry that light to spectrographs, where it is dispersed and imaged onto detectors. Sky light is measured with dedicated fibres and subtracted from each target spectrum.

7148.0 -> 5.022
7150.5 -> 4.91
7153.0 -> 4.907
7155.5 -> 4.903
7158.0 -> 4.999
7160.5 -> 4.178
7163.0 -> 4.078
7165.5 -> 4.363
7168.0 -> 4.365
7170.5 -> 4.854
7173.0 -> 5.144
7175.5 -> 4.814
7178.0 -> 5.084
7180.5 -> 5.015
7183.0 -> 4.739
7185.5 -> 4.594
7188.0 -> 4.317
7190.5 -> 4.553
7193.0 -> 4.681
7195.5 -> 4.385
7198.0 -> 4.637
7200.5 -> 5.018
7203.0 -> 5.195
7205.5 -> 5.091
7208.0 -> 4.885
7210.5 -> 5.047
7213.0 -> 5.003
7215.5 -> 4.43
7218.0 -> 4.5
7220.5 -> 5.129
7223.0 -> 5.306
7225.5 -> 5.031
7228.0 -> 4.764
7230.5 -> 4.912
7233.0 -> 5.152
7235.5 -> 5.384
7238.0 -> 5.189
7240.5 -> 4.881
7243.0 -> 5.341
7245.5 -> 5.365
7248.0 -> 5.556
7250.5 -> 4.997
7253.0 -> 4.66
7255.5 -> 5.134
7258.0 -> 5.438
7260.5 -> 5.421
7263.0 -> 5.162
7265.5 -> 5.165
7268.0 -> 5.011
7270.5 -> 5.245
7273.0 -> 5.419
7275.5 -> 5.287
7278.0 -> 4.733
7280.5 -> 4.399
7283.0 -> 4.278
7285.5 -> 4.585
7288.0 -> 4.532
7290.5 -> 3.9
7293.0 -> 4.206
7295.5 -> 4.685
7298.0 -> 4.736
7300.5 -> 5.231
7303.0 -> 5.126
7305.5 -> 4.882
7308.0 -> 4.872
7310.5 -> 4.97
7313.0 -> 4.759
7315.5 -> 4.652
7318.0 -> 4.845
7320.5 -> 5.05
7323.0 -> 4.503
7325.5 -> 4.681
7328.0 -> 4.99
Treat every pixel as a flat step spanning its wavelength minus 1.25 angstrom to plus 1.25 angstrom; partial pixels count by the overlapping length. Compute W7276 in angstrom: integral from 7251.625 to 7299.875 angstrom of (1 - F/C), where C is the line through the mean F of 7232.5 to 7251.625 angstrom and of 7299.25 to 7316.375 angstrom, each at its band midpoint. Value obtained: 2.3 angstrom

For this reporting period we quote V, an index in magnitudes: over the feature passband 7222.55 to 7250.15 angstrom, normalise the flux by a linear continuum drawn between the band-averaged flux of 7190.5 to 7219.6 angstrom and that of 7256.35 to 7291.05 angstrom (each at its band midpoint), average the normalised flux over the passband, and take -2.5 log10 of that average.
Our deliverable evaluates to -0.07 mag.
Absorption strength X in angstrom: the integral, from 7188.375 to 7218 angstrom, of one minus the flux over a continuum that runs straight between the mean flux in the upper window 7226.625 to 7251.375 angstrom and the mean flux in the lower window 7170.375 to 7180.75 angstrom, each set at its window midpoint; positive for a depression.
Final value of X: 1.6 angstrom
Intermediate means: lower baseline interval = 4.99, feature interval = 4.78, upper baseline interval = 5.16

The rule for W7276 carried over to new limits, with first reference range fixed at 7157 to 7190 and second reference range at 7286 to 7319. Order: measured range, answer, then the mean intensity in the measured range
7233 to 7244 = -1.18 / 5.19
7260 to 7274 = -1.56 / 5.22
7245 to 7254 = -0.86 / 5.14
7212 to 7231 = -0.83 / 4.88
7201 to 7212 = -0.90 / 5.05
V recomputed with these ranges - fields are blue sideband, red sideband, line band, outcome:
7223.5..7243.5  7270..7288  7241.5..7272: -0.06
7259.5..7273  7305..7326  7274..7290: 0.11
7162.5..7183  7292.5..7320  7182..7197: 0.05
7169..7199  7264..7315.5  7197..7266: -0.07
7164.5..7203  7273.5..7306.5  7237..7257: -0.10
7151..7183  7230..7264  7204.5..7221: 0.03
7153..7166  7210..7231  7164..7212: -0.01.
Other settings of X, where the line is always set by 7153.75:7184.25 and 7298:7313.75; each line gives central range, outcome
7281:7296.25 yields 1.8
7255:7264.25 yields -0.8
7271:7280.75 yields -0.3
